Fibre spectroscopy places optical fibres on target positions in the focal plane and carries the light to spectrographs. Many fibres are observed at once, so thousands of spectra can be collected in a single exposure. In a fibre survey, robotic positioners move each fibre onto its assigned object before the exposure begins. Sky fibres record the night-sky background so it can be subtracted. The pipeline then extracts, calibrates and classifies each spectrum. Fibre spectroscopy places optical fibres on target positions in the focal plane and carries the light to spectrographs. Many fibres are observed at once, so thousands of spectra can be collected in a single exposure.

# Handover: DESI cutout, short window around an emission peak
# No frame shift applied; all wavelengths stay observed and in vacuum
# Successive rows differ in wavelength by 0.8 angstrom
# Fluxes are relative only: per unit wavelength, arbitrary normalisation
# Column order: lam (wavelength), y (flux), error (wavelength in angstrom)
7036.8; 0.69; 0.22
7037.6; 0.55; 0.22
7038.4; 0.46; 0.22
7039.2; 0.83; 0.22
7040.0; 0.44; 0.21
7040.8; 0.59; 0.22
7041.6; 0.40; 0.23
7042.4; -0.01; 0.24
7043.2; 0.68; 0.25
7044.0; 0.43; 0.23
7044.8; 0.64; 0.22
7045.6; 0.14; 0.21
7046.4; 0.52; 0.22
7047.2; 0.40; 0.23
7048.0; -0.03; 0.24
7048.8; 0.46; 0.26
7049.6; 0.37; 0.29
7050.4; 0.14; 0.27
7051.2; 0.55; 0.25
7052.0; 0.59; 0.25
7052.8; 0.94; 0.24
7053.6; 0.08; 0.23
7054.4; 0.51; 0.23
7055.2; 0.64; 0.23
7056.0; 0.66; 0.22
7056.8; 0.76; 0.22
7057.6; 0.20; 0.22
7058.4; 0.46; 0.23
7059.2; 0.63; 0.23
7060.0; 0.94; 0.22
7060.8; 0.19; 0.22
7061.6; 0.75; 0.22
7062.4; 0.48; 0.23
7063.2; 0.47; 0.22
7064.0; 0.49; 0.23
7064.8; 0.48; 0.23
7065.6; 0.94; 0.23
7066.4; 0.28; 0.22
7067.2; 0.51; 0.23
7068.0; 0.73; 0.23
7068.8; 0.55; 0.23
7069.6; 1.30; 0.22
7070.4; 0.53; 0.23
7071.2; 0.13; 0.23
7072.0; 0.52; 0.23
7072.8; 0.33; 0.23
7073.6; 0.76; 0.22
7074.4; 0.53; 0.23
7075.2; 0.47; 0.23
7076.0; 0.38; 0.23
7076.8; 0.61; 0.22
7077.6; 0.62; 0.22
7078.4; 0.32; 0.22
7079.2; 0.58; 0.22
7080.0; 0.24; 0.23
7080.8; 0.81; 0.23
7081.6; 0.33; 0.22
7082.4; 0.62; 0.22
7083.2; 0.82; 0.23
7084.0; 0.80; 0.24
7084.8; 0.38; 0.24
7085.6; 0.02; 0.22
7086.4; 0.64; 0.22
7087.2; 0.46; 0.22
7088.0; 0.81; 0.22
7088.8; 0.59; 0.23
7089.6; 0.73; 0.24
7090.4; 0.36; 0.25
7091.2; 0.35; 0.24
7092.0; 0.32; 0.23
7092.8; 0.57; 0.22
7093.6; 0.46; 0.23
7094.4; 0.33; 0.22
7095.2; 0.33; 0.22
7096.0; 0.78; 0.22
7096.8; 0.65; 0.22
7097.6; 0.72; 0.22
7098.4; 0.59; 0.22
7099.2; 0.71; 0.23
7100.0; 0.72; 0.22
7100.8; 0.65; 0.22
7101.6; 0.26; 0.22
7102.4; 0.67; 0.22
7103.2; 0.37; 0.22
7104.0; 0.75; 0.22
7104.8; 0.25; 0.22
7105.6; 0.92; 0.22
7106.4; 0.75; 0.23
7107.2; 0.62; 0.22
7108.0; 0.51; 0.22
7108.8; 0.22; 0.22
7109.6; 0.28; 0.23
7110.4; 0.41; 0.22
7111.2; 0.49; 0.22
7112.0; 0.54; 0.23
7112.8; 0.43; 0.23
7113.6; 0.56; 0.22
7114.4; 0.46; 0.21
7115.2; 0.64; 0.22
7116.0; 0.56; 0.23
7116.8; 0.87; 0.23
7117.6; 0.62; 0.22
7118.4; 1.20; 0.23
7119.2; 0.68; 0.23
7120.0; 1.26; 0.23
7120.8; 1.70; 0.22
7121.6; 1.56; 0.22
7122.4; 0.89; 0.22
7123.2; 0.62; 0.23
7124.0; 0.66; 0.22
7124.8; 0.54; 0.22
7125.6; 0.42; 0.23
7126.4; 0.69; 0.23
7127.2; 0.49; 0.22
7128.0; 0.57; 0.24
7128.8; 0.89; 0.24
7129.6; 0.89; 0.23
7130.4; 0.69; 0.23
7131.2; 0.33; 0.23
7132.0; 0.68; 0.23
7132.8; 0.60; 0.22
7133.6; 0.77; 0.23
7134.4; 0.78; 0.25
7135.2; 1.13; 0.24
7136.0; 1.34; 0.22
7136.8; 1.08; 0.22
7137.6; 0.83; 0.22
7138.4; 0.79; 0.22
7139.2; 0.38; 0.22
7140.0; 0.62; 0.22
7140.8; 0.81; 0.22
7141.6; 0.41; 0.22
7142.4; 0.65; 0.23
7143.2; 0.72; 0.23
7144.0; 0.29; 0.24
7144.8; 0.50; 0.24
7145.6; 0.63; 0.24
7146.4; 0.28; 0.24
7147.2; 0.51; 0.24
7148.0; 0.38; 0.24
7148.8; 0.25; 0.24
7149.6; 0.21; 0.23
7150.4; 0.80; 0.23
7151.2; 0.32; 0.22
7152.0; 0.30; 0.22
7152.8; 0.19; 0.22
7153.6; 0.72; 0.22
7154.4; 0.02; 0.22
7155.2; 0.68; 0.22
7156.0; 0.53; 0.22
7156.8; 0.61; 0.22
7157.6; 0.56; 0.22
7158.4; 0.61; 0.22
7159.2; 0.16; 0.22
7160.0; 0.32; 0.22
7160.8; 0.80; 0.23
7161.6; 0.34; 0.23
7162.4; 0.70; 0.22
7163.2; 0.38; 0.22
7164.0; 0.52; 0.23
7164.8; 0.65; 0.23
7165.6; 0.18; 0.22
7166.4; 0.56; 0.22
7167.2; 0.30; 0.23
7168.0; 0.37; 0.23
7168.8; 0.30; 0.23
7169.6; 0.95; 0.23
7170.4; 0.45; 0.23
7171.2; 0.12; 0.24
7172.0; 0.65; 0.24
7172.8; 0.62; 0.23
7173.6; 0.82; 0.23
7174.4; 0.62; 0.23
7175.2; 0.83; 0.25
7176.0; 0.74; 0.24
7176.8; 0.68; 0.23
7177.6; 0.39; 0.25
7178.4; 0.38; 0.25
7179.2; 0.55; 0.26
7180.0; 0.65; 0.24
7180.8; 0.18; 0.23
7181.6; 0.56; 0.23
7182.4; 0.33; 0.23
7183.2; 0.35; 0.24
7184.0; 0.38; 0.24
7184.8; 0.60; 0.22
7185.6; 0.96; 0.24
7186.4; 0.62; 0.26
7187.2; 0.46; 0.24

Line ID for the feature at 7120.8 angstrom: [S II] 6716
